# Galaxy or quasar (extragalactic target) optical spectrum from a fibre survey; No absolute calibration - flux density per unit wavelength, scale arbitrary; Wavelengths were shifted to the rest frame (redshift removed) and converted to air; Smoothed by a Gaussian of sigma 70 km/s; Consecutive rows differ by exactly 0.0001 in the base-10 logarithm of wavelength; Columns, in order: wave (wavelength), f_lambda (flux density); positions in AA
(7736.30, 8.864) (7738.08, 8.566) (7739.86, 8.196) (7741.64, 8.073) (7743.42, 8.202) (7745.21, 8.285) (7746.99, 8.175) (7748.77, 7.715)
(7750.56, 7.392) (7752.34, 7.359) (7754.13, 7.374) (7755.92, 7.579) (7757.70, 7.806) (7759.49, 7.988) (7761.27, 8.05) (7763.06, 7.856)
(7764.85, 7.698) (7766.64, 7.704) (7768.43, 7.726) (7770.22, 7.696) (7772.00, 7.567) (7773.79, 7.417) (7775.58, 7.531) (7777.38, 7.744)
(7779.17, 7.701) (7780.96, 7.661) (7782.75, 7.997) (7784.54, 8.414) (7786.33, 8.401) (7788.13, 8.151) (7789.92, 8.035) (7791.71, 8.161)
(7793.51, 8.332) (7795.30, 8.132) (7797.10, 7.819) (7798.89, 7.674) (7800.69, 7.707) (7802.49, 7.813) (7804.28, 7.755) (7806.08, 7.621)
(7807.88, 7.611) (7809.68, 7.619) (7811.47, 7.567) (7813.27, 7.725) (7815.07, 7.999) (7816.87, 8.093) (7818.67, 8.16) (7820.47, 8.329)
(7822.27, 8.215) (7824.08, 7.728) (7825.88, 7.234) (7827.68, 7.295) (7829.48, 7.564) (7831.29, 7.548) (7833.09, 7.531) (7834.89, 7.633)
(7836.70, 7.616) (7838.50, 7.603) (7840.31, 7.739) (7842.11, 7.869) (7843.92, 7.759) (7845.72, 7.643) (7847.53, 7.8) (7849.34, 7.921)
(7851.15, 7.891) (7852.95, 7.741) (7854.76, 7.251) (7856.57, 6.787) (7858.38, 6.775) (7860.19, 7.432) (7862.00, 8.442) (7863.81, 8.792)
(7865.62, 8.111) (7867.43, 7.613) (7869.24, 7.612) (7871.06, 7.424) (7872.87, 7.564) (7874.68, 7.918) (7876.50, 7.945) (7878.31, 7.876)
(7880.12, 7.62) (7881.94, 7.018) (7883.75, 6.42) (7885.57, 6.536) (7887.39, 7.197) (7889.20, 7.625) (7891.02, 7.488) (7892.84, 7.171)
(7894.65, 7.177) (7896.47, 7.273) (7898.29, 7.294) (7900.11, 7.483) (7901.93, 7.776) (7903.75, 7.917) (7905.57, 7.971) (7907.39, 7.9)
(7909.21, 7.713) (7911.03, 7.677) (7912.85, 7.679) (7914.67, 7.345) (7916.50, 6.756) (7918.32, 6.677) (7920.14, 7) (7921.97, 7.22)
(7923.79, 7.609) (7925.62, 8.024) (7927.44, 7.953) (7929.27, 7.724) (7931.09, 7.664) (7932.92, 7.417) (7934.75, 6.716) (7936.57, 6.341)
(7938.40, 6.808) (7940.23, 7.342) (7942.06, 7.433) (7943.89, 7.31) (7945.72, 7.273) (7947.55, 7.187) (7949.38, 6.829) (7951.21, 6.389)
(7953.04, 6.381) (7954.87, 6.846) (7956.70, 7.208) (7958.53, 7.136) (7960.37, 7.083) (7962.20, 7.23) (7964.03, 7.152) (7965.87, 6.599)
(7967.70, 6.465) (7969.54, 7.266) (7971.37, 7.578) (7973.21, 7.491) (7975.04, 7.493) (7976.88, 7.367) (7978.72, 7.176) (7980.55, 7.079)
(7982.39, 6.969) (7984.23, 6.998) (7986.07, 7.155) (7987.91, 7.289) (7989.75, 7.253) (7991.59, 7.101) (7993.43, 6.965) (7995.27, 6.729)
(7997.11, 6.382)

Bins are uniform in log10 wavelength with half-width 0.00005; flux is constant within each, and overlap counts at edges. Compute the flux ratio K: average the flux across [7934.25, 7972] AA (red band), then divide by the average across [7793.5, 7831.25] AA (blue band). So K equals 0.9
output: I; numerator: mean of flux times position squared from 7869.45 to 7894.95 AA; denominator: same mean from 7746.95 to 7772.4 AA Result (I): 1.0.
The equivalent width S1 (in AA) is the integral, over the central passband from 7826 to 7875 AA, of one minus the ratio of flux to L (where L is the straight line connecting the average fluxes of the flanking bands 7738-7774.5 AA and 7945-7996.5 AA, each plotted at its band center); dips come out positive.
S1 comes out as -1.1 AA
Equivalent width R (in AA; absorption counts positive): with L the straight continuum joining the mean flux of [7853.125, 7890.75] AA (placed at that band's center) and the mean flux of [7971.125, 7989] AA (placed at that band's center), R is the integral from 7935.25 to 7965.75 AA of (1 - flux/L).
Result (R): 1.4 AA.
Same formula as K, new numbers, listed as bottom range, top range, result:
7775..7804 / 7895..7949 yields 0.93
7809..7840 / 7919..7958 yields 0.93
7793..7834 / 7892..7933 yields 0.96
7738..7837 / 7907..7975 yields 0.92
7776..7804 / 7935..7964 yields 0.88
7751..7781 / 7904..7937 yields 0.97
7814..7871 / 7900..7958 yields 0.94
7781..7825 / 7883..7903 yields 0.91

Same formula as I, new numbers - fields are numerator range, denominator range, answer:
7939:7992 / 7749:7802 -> 0.95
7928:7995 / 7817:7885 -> 0.95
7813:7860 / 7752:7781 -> 1.02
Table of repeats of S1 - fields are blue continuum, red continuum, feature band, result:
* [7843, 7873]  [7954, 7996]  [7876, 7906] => 0.6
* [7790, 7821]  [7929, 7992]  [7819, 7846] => 0.2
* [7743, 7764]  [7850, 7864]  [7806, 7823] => -0.5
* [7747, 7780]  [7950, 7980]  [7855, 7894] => -0.8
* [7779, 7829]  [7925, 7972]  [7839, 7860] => 0.3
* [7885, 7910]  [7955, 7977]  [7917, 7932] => -0.2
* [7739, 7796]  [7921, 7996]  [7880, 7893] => 0.6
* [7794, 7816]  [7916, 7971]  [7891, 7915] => -0.9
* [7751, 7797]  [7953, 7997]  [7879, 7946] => -0.2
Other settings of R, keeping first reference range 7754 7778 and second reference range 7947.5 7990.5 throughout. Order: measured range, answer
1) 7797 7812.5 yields -0.2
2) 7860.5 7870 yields -0.9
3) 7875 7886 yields 0.1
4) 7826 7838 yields 0.0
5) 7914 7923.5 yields 0.3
